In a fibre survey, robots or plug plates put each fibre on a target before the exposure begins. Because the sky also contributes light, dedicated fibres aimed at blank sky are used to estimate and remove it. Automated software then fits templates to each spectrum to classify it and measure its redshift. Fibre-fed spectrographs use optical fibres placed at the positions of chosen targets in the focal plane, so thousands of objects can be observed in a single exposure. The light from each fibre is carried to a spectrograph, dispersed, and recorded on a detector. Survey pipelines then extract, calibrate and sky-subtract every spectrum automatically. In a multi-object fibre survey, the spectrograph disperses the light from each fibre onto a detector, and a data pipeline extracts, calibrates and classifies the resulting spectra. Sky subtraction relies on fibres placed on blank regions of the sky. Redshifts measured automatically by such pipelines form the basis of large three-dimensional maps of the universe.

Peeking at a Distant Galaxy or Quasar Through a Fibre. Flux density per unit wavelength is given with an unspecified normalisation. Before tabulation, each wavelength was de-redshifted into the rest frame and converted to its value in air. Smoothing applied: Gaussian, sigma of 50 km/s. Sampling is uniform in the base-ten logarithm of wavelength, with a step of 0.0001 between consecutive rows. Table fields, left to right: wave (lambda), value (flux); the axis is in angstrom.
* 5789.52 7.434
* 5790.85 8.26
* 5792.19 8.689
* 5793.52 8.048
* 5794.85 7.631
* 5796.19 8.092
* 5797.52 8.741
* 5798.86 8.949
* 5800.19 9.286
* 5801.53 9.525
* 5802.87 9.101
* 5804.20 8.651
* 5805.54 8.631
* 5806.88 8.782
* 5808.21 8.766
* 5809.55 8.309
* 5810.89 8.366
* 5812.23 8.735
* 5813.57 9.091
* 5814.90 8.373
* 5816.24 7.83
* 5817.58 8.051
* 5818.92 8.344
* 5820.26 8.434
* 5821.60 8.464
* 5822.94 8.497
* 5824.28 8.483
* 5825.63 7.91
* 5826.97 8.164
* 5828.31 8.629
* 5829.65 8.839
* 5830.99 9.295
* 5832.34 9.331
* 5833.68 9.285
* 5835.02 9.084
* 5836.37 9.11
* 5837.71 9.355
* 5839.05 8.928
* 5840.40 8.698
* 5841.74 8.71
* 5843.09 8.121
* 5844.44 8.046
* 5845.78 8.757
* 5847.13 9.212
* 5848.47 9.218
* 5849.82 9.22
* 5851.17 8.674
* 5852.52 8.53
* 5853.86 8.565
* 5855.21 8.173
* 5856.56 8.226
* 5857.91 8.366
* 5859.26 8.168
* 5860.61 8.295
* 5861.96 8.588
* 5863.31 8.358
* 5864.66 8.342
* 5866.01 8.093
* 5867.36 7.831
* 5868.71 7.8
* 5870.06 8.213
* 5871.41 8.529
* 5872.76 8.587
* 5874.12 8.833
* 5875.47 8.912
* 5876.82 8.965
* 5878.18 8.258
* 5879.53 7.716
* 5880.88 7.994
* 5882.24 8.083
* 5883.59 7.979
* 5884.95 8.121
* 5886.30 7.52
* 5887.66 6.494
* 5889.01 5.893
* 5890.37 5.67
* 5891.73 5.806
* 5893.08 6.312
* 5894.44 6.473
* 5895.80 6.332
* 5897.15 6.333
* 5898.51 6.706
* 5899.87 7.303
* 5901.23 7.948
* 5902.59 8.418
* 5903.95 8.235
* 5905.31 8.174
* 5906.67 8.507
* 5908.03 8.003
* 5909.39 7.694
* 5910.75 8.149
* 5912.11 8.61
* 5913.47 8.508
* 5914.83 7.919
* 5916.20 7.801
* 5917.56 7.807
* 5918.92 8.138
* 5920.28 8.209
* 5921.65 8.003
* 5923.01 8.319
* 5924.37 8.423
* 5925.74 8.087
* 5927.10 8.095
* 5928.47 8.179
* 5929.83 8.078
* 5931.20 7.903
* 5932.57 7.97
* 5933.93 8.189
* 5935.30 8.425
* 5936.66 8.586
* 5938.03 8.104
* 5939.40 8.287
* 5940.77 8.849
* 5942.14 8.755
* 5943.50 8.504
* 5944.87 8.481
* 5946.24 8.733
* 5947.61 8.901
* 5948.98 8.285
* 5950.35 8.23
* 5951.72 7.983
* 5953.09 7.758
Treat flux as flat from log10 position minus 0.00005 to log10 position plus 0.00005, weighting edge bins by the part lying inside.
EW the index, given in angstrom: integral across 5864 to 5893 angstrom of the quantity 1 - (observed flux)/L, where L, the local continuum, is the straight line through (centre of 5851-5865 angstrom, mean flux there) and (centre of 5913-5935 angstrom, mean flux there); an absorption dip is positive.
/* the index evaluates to 1.9 angstrom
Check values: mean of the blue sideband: 8.38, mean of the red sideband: 8.1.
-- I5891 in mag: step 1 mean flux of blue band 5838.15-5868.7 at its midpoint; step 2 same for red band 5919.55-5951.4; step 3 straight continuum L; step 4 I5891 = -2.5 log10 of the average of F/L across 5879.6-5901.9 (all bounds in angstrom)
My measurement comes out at 0.21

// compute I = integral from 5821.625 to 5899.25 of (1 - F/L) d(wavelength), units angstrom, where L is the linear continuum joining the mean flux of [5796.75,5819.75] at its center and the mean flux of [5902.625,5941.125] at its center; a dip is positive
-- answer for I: 2.81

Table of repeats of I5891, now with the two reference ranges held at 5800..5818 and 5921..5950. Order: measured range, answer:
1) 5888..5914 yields 0.16 mag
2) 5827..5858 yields -0.03 mag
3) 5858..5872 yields 0.04 mag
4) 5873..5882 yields 0.01 mag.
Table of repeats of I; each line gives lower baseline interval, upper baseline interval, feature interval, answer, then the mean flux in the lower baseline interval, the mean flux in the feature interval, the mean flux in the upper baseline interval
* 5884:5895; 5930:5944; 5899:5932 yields -2.5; 6.57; 8.09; 8.35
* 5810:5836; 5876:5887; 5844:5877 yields -0.9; 8.59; 8.5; 8.09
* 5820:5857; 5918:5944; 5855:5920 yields 5.1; 8.72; 7.82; 8.26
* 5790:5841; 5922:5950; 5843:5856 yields -0.2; 8.65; 8.67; 8.35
